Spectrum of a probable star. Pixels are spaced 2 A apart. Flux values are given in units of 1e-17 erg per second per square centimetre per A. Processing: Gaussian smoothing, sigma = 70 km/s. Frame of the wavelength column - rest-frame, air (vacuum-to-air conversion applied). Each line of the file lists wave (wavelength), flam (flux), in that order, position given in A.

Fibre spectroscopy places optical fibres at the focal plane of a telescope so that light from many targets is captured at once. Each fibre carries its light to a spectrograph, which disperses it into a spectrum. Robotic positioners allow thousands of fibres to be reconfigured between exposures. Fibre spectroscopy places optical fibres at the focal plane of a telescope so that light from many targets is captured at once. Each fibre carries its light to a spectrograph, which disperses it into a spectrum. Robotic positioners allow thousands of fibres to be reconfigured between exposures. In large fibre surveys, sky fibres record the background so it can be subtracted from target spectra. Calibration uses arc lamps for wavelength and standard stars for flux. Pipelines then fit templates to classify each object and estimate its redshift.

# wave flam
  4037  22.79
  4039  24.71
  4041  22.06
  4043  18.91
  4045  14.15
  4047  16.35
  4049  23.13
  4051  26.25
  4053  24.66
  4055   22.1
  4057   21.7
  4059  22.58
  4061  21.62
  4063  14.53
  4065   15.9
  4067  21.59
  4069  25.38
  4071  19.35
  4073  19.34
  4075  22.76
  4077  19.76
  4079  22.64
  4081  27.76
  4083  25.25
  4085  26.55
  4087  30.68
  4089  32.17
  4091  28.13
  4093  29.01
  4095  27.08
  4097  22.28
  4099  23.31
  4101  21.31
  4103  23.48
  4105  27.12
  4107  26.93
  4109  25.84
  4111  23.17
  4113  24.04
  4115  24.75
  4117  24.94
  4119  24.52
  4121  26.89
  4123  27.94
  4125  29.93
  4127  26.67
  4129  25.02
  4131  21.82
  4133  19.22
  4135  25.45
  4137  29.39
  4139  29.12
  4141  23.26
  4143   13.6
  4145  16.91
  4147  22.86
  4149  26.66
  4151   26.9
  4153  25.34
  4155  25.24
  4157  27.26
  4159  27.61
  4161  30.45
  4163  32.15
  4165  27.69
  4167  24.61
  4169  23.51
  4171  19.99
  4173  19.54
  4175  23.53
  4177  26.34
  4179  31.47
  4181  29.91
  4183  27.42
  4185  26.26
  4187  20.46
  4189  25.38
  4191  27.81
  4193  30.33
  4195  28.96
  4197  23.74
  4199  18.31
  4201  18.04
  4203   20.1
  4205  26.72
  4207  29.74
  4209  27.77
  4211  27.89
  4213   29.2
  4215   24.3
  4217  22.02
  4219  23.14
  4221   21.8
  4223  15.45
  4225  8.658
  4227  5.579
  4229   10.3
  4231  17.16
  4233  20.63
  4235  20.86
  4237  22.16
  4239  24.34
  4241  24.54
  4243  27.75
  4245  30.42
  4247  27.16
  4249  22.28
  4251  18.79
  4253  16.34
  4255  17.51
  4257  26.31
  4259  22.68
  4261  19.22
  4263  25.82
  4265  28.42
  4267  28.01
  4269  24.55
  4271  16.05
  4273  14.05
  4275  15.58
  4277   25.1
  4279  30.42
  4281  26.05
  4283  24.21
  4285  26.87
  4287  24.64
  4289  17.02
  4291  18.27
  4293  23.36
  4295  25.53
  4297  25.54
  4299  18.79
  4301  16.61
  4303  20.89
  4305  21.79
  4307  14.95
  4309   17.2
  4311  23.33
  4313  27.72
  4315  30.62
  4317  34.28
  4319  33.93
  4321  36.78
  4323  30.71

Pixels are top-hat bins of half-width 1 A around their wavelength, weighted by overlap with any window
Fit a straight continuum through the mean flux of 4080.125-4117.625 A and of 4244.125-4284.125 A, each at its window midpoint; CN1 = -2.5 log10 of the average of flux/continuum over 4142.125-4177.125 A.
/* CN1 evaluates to 0.02 mag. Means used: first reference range 26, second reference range 22.9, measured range 24.4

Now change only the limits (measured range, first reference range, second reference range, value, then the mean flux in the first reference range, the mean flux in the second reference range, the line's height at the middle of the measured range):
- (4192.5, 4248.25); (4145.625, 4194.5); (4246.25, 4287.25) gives 0.10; 26.2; 22.8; 24.4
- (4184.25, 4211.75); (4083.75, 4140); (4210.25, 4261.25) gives -0.12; 26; 21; 22.5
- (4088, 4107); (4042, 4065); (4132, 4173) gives -0.17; 20.3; 24.7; 22.3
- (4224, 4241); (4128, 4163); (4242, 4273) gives 0.37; 24.7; 23.1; 23.5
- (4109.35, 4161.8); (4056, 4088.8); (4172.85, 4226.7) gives -0.07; 22.6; 24.1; 23.3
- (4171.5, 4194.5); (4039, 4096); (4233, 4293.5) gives -0.14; 22.9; 22.9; 22.9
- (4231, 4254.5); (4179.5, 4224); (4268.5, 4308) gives 0.02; 24.8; 21.5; 23.2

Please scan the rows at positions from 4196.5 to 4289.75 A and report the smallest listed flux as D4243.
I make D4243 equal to 5.579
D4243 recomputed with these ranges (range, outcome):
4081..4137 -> 19.22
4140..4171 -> 13.6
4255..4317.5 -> 14.05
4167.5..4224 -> 15.45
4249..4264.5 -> 16.34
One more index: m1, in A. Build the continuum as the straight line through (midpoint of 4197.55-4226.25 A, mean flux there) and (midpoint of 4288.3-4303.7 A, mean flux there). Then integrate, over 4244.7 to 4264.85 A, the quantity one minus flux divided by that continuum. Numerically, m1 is -1.04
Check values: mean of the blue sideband 22.2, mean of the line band 22.6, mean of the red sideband 20.8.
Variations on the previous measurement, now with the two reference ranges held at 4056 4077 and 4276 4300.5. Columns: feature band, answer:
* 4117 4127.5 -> -2.8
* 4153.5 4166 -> -3.7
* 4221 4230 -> 4.5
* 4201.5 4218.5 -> -2.4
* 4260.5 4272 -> -0.3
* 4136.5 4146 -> -0.3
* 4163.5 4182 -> -2.8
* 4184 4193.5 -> -1.5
